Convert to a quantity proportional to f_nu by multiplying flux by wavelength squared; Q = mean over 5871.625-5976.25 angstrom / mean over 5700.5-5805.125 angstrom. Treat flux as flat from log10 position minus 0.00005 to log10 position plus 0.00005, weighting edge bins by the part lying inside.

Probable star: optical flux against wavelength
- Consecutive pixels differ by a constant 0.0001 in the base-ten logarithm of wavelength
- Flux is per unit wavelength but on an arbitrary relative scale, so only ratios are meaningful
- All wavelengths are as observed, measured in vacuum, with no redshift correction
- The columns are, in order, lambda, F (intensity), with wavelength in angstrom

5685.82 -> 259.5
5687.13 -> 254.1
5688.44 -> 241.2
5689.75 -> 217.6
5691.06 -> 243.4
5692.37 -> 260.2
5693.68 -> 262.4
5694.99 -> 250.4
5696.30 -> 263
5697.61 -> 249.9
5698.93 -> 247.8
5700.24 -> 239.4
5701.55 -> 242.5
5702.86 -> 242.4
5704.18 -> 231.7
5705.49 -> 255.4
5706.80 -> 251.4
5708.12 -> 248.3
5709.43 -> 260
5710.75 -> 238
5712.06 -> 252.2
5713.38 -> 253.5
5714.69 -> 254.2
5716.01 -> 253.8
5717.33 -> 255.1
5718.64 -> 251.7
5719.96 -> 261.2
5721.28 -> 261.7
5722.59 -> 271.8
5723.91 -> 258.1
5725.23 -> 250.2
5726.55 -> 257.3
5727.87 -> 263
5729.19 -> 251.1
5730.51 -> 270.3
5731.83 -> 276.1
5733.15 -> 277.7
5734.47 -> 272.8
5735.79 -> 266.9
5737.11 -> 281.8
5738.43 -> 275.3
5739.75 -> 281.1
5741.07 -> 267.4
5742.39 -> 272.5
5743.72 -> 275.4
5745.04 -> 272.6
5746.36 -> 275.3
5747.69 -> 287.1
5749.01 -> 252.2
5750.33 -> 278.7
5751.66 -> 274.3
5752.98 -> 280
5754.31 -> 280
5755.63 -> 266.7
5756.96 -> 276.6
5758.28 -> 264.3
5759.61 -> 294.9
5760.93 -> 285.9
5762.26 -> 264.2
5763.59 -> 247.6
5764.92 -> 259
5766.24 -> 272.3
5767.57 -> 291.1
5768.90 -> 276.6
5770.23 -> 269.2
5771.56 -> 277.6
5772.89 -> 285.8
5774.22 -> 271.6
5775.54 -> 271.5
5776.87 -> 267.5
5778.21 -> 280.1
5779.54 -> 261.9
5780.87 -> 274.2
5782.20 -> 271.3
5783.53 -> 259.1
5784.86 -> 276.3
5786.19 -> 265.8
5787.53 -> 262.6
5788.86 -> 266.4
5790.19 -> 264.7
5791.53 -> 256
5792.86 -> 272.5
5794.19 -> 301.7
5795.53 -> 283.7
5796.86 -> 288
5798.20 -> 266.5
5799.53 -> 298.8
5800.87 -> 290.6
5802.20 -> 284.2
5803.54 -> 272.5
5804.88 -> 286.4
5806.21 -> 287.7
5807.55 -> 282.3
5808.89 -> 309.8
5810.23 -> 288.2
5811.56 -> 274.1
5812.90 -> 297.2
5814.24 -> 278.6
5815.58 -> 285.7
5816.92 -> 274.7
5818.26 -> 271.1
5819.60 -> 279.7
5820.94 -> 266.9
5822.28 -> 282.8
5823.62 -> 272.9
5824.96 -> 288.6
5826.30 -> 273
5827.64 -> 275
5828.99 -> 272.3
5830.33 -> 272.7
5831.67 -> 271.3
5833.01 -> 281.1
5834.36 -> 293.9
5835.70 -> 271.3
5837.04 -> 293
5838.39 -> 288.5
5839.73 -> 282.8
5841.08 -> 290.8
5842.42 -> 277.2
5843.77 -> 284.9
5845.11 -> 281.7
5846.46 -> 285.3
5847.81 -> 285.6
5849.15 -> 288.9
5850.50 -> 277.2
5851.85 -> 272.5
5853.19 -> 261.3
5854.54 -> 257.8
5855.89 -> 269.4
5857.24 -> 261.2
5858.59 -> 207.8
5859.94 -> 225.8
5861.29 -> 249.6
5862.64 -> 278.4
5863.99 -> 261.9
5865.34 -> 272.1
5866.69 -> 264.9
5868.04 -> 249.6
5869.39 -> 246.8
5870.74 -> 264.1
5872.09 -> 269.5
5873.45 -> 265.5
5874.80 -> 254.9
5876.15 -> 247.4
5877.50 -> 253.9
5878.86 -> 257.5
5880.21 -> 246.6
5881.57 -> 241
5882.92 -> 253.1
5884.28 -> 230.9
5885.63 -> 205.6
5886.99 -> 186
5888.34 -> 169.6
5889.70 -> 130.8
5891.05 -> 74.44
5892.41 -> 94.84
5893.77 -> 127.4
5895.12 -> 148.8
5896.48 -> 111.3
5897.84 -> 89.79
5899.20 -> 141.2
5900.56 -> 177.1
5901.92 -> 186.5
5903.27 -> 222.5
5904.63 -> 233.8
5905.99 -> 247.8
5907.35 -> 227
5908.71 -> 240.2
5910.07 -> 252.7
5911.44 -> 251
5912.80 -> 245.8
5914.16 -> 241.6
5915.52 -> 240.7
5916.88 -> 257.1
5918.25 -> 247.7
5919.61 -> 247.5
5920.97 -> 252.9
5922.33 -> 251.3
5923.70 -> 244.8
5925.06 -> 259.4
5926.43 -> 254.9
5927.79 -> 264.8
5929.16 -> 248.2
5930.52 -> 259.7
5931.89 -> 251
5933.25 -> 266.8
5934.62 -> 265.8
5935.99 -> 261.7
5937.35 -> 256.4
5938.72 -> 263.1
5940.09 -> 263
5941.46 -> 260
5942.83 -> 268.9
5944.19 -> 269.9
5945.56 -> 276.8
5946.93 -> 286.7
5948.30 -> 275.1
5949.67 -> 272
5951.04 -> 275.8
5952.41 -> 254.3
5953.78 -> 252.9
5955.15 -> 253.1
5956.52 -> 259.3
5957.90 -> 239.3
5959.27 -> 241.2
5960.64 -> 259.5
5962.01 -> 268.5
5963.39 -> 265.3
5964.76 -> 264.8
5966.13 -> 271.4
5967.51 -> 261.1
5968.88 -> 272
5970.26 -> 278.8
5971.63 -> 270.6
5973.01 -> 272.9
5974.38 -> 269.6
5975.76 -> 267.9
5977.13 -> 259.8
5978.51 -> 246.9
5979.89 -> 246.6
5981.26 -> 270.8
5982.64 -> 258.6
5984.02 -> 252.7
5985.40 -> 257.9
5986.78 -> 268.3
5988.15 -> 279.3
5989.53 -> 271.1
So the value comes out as 0.94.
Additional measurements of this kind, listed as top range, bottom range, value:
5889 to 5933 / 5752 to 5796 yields 0.81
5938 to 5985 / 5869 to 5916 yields 1.30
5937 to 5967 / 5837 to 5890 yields 1.06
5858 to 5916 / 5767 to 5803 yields 0.81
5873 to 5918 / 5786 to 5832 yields 0.76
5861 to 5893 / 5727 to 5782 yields 0.87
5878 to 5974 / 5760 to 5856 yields 0.88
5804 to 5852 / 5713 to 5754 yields 1.09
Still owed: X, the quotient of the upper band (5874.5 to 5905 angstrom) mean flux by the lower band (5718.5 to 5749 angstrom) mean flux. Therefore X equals 0.69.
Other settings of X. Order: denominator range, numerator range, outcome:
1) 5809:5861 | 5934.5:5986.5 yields 0.96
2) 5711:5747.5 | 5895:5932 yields 0.85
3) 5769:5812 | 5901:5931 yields 0.88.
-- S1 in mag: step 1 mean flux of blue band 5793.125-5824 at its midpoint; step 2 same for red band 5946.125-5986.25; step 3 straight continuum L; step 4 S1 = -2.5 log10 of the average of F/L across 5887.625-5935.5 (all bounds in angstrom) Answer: 0.26 mag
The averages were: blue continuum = 284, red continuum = 263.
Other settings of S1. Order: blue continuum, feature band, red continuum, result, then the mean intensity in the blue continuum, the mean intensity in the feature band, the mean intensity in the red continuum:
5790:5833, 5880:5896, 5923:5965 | 0.48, 281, 173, 261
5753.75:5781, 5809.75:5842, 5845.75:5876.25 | -0.06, 273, 280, 262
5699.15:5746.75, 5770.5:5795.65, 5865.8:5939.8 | -0.10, 260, 272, 225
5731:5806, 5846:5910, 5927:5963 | 0.19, 275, 224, 262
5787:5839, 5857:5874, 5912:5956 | 0.07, 280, 255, 259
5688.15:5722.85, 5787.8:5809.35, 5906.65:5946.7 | -0.12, 250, 281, 255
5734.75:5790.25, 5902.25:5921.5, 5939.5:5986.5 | 0.10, 273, 242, 264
